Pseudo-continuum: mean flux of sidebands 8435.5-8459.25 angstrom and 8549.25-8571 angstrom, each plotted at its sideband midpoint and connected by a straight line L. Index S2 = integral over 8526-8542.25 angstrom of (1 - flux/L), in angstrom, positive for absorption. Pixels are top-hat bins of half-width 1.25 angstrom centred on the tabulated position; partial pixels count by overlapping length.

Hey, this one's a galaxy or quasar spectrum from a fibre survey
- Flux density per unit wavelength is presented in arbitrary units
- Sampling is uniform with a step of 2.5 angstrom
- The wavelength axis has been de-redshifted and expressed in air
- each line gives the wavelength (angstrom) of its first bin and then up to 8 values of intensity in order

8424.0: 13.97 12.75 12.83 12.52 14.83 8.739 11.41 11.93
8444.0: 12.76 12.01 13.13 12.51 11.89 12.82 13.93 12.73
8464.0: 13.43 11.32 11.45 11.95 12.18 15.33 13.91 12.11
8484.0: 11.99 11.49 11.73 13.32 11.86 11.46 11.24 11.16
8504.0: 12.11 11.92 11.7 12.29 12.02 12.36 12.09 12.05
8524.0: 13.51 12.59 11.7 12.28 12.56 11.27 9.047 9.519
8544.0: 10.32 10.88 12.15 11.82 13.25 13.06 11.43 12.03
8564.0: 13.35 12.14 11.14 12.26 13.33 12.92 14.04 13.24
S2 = 1.3 angstrom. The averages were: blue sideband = 12.1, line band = 11.3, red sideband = 12.3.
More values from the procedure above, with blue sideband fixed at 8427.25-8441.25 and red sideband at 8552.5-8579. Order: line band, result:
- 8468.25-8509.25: 0.29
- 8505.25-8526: 0.20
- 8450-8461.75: -0.61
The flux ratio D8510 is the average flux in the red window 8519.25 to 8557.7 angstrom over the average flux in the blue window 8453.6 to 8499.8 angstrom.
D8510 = 0.94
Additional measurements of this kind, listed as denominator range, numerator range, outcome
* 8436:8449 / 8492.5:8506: 0.99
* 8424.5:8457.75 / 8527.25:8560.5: 0.93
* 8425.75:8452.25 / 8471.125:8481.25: 1.08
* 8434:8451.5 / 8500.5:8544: 0.98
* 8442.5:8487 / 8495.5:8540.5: 0.94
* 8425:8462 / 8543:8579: 0.98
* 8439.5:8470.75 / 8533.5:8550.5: 0.86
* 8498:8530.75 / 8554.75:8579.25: 1.04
